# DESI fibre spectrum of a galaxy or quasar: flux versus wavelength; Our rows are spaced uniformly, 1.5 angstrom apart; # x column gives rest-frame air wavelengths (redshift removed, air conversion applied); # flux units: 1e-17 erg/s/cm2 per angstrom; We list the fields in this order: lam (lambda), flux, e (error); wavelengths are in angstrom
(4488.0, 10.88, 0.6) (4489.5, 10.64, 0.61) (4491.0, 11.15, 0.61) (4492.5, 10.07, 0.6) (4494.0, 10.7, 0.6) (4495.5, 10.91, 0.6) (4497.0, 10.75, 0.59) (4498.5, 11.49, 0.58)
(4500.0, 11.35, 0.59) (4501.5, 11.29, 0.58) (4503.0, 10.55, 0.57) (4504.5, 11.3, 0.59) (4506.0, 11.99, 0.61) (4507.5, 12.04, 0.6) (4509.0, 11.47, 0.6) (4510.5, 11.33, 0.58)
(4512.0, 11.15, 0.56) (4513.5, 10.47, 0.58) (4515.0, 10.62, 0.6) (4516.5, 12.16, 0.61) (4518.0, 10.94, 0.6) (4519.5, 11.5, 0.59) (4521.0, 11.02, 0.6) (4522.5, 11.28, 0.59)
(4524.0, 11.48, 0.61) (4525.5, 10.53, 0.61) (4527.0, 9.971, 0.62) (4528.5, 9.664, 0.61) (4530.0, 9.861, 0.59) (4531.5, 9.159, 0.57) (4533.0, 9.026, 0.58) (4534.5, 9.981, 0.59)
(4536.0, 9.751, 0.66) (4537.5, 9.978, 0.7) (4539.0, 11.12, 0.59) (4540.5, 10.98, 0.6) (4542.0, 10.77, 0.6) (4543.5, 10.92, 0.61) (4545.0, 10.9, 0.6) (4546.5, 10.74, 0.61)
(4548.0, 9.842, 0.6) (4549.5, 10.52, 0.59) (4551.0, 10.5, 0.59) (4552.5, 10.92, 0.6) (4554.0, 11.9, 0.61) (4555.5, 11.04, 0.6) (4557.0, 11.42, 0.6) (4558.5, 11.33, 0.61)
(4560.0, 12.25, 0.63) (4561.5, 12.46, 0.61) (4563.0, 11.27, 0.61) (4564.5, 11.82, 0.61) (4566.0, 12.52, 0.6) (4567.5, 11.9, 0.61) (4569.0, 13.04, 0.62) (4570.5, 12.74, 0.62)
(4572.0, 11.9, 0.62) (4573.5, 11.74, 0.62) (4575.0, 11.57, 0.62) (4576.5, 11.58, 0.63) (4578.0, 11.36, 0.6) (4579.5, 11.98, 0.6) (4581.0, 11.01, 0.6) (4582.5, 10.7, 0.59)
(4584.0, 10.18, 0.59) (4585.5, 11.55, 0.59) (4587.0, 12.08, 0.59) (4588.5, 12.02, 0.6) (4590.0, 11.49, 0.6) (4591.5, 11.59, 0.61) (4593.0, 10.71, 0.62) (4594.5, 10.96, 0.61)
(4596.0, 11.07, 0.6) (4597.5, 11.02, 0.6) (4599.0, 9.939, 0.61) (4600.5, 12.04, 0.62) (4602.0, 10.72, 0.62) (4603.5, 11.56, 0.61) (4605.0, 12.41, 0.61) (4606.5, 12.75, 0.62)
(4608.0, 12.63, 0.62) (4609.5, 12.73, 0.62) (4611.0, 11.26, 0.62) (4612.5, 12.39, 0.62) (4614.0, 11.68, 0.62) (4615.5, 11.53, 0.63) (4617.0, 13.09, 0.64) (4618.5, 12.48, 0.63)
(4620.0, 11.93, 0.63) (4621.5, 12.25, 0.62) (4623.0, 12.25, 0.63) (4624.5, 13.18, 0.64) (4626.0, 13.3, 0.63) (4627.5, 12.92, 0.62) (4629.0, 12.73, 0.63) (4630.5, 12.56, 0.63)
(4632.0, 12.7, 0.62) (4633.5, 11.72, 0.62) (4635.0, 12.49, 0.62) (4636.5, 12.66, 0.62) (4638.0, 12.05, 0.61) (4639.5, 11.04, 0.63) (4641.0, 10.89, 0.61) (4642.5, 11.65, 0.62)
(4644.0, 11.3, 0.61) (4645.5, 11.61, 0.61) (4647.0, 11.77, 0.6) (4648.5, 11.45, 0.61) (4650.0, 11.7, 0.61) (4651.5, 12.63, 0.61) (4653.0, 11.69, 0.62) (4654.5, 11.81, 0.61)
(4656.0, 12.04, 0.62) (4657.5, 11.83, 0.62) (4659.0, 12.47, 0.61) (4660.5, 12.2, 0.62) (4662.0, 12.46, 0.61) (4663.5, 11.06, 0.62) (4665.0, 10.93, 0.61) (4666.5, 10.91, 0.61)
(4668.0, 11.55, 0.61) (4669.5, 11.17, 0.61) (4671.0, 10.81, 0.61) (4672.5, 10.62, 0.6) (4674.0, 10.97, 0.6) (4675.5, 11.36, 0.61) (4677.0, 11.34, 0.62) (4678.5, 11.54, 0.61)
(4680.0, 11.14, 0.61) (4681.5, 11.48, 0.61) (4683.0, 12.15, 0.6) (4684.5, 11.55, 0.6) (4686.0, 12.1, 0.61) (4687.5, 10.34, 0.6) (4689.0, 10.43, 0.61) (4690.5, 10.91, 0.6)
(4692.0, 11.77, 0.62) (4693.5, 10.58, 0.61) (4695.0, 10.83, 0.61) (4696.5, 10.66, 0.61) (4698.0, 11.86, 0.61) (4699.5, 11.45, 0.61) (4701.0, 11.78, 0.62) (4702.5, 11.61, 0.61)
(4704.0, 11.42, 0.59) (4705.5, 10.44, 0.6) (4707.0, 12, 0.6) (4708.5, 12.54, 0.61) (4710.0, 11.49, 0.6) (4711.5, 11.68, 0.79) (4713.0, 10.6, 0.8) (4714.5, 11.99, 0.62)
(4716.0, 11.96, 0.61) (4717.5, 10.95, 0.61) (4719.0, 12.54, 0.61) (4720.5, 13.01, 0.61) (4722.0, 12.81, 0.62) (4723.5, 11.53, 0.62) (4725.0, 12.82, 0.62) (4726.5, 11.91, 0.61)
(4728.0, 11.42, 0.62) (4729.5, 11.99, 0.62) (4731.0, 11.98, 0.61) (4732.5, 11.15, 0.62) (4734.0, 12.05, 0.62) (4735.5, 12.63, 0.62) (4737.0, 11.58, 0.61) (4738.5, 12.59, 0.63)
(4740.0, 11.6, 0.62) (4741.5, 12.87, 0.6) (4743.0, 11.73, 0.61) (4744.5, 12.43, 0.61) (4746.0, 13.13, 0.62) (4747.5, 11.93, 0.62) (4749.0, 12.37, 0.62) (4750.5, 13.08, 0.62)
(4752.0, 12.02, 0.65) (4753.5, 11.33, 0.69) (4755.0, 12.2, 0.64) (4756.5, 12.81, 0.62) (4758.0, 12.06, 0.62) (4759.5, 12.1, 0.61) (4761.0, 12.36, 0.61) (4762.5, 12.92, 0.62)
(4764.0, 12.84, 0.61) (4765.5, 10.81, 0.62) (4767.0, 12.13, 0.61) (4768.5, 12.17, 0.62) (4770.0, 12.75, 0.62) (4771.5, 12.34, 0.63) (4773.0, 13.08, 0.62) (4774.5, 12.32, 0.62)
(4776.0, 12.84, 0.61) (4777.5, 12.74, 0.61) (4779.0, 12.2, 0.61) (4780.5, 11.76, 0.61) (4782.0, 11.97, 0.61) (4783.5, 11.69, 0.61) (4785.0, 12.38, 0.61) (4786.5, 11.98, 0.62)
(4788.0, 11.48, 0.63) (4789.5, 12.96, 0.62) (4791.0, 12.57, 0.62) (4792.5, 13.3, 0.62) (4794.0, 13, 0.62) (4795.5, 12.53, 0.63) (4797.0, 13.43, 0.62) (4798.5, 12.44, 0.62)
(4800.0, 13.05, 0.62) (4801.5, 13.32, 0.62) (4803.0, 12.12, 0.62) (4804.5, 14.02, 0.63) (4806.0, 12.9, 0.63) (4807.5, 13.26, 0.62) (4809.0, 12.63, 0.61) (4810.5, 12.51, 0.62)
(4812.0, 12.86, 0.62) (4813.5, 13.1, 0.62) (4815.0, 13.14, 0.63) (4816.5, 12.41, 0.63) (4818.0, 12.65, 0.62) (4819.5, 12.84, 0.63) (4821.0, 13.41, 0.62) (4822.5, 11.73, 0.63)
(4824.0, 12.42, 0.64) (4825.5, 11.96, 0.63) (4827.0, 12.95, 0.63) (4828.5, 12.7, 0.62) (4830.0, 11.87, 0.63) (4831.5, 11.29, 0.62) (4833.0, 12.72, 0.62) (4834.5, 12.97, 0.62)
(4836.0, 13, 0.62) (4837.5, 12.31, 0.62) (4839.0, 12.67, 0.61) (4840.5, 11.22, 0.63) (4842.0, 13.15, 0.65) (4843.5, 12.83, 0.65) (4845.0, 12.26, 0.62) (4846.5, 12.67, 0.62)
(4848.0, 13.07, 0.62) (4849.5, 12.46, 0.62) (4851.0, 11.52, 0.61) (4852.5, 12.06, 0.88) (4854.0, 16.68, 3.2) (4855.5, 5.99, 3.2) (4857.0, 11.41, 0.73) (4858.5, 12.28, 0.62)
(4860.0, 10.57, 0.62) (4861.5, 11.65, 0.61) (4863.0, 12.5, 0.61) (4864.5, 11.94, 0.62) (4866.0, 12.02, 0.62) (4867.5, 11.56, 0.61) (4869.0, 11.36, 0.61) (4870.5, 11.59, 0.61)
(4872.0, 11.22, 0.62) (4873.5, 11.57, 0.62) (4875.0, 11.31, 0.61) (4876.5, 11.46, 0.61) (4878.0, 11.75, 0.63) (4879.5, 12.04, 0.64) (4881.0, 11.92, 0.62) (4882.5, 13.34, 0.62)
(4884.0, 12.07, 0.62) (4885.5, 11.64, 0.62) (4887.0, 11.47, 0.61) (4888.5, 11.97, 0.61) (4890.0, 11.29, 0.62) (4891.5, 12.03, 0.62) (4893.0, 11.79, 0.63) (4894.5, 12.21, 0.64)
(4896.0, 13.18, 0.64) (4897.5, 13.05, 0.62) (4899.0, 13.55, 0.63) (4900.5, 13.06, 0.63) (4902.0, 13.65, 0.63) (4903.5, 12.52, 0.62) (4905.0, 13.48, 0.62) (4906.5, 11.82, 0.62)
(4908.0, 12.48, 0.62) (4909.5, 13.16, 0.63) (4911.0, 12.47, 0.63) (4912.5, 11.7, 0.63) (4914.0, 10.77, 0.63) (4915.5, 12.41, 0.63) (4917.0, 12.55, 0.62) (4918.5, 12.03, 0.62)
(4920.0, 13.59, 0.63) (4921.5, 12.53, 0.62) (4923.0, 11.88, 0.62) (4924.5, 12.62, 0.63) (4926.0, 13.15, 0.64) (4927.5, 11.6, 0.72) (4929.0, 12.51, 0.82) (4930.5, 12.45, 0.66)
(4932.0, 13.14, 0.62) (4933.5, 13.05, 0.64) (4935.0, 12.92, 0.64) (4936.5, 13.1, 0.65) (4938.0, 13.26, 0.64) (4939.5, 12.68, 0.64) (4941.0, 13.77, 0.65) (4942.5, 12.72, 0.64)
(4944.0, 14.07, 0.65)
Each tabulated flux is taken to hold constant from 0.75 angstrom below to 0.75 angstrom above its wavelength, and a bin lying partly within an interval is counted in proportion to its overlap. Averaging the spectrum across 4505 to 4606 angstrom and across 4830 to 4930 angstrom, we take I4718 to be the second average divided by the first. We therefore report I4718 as 1.09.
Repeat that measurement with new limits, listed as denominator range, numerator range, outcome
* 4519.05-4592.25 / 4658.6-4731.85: 1.04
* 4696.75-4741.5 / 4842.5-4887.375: 1.00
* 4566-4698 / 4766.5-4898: 1.05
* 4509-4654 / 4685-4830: 1.06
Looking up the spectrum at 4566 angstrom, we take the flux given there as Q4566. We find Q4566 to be 12.52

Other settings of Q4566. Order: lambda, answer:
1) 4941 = 13.77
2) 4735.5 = 12.63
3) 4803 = 12.12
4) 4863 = 12.5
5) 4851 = 11.52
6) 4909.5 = 13.16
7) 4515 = 10.62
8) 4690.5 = 10.91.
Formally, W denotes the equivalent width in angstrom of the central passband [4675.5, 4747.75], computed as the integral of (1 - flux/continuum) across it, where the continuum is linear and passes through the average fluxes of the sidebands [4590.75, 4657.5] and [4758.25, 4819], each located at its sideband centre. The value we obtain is 3.3 angstrom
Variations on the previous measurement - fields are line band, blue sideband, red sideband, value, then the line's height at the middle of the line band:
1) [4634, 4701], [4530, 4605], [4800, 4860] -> 1.04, 11.7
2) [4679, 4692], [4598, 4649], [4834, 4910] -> 0.84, 12.1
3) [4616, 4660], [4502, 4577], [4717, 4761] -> -1.96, 11.6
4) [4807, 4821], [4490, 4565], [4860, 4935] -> -1.07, 11.9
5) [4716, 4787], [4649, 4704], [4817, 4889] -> -3.01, 11.7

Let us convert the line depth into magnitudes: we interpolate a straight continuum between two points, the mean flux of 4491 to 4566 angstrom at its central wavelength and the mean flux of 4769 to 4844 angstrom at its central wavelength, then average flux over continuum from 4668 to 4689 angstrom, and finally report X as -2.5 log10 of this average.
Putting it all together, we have 0.05 mag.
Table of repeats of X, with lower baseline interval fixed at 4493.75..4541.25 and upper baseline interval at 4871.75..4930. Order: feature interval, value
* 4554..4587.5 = -0.07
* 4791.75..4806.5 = -0.10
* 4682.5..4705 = 0.02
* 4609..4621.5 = -0.09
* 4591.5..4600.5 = 0.02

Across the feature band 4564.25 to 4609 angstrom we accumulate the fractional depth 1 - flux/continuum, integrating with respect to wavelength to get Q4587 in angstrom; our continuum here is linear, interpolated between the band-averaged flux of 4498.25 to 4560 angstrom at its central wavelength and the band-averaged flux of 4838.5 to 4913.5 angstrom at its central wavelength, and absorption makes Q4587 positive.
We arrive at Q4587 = -2.3 angstrom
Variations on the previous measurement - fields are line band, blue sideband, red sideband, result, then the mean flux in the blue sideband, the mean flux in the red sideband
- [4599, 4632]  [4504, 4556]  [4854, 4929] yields -3.53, 10.8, 12.1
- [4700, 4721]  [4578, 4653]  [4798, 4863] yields 0.71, 11.8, 12.4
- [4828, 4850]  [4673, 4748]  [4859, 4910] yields -0.86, 11.7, 12.1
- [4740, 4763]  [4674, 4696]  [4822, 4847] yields -1.12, 11.2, 12.4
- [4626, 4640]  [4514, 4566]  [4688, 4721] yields -1.51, 10.8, 11.5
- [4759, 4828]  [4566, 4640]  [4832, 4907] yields -2.80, 11.9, 12.2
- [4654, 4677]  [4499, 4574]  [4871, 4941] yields 0.14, 11.1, 12.4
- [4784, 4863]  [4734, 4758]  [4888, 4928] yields -0.67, 12.3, 12.5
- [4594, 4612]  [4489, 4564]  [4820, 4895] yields -0.73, 10.9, 12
